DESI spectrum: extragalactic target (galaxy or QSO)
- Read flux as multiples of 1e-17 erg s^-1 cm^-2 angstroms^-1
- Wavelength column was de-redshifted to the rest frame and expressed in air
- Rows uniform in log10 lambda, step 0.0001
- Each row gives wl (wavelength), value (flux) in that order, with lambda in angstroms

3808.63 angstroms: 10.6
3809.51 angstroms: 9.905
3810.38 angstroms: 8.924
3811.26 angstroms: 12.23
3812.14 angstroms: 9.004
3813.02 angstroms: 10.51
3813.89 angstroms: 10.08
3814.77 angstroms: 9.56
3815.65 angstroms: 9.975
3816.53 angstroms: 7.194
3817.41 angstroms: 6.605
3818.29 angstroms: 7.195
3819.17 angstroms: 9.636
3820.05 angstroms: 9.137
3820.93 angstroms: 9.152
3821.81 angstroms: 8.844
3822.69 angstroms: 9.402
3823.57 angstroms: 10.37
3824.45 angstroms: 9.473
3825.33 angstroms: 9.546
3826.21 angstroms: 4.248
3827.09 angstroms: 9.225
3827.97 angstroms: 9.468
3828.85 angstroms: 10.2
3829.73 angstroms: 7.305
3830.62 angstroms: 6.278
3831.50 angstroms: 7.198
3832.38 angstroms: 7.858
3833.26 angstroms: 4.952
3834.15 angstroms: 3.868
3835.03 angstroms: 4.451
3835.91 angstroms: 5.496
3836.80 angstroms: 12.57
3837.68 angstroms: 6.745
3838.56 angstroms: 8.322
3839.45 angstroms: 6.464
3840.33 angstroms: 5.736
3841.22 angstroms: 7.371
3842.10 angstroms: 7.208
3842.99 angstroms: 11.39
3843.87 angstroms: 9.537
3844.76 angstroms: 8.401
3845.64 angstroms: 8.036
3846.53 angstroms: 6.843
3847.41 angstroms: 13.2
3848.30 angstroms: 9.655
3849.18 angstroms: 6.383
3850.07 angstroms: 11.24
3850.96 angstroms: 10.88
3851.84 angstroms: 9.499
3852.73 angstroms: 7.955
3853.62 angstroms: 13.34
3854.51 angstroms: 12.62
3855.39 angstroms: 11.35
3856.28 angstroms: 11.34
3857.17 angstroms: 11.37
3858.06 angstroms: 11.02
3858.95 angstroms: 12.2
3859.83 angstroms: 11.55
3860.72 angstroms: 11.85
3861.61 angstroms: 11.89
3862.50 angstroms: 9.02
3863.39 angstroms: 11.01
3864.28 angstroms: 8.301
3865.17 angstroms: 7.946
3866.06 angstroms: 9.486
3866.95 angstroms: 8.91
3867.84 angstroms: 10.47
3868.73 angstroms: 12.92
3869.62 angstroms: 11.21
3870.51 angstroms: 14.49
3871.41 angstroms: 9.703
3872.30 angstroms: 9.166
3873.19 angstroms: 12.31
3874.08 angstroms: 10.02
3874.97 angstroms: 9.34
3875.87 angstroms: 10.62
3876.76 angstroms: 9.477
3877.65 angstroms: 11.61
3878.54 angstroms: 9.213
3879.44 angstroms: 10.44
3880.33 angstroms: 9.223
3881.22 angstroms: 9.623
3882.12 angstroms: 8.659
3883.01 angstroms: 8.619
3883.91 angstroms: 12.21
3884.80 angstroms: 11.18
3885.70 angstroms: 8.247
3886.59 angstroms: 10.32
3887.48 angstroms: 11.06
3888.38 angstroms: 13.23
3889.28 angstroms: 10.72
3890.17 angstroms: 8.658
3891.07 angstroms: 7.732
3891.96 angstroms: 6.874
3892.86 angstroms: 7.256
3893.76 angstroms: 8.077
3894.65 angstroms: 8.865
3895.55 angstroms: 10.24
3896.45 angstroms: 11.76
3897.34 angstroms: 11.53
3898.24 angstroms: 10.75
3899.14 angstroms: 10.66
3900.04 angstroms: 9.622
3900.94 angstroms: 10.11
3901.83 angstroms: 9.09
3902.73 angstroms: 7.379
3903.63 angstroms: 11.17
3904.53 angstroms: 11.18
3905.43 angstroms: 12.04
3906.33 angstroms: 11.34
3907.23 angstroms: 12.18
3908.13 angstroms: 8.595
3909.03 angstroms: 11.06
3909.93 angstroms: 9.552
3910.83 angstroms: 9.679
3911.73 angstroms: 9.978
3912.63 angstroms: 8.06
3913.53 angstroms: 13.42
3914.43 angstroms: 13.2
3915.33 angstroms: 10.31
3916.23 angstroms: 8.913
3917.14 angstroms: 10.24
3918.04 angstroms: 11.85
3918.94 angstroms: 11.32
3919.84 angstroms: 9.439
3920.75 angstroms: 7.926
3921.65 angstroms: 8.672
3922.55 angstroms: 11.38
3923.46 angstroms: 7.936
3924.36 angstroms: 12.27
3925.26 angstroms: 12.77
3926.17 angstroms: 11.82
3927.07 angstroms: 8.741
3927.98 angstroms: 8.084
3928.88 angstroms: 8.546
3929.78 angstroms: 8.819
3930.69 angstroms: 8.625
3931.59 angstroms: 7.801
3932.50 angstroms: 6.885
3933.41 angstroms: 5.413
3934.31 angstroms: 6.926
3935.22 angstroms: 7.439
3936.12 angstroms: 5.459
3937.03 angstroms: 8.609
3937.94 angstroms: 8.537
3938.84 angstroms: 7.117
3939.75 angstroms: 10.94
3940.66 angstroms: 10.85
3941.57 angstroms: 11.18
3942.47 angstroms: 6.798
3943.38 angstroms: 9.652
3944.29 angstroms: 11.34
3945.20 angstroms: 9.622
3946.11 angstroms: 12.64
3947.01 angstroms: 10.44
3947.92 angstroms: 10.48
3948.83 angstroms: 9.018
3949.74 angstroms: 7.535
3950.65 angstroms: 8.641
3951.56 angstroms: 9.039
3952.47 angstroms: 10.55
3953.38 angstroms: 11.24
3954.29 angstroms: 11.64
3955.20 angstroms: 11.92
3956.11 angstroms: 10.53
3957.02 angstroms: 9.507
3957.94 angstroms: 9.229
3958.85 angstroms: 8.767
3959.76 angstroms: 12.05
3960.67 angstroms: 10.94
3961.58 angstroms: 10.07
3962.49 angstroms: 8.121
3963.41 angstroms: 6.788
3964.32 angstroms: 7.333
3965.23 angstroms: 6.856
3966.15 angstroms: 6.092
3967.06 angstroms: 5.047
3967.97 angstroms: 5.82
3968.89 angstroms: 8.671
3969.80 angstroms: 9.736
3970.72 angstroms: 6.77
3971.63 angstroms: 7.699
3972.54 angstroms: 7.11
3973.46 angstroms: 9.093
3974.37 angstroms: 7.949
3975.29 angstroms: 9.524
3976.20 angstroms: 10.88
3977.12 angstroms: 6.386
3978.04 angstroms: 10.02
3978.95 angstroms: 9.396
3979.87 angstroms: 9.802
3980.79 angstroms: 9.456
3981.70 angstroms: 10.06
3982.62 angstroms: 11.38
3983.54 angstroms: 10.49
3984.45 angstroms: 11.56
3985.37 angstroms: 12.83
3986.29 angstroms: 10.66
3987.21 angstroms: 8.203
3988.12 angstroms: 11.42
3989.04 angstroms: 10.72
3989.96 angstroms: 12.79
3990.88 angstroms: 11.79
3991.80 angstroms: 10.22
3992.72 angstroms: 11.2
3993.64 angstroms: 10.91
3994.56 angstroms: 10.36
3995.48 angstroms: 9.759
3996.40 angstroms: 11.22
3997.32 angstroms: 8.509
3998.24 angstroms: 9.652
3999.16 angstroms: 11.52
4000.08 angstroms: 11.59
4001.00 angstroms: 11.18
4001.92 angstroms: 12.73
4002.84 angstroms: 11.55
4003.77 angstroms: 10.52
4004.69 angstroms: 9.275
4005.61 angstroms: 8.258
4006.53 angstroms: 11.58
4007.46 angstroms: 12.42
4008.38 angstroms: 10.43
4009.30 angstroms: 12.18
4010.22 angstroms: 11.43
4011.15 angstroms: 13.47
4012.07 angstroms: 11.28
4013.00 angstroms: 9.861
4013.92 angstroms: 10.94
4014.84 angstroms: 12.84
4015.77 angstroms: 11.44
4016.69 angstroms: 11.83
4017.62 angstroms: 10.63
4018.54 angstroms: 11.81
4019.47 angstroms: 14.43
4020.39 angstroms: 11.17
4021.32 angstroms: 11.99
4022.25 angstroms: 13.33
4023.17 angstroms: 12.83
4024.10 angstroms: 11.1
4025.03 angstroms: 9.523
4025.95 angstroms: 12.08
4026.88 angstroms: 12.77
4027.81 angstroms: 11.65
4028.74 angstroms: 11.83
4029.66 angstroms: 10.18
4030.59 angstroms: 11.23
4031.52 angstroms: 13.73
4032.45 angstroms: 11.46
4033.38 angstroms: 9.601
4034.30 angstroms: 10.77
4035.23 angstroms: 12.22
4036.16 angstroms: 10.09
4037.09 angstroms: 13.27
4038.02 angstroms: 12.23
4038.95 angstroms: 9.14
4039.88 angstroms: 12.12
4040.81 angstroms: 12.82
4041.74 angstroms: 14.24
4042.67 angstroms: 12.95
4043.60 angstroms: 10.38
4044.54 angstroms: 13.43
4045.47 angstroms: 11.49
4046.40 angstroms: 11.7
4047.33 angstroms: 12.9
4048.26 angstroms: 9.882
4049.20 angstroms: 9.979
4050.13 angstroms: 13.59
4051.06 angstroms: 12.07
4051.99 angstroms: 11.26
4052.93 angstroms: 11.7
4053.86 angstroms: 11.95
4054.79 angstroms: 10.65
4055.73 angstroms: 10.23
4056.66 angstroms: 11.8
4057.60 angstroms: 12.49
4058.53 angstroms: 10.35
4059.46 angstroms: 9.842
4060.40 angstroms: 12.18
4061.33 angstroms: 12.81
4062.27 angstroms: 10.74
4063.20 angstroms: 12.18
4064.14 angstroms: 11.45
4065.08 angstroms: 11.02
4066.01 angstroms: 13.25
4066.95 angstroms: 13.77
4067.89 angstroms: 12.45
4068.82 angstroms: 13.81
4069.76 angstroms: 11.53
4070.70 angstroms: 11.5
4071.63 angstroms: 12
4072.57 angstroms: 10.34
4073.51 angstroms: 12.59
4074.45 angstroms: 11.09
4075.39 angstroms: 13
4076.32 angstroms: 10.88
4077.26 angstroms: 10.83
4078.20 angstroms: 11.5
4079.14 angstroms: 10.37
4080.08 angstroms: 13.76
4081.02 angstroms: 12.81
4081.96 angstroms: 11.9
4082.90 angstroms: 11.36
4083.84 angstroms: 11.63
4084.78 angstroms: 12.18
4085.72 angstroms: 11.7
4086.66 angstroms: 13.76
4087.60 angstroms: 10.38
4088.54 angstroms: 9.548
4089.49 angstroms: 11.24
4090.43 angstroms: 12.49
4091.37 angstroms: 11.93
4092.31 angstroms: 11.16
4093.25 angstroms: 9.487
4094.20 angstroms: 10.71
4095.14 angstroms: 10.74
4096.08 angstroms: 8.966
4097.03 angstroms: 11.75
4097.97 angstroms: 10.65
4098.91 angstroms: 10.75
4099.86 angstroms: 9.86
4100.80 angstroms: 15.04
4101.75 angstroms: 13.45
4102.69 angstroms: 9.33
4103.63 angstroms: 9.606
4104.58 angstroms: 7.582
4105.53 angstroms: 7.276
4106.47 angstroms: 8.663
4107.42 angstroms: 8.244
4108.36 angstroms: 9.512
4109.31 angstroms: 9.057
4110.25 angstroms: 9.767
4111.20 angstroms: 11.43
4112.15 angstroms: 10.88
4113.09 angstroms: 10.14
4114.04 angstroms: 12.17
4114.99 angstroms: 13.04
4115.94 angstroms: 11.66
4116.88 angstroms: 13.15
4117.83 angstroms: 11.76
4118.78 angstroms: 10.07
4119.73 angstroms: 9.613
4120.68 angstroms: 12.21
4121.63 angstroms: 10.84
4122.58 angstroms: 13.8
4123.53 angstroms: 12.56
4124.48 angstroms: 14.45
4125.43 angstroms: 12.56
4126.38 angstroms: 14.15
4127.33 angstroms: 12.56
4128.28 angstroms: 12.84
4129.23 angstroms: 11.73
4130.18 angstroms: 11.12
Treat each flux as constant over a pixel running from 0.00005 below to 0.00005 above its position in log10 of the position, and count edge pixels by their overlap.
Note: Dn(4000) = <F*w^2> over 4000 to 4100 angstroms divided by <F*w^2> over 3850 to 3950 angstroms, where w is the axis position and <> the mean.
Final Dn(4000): 1.3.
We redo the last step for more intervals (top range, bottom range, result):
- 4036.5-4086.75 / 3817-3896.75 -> 1.40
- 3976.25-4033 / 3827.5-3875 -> 1.28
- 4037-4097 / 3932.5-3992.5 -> 1.32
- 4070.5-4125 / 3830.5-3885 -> 1.32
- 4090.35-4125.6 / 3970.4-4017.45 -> 1.10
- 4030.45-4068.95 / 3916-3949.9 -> 1.35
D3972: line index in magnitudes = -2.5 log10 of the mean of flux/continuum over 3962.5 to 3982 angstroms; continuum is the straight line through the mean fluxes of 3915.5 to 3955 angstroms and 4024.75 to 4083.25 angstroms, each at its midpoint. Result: 0.24 mag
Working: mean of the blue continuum 9.4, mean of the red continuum 11.7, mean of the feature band 8.1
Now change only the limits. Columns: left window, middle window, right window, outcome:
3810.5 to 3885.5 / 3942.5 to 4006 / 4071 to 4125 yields 0.06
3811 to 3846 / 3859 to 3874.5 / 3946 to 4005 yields -0.23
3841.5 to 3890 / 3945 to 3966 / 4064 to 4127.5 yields 0.12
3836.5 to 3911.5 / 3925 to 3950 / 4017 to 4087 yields 0.18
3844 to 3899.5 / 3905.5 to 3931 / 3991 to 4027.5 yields 0.04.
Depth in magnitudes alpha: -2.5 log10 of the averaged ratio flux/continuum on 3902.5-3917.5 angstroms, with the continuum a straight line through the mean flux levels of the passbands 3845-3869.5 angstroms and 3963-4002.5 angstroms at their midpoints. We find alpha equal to -0.05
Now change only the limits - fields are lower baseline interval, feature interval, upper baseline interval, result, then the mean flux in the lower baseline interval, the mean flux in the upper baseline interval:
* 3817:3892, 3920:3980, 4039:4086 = 0.17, 9.41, 11.8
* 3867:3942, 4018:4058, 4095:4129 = -0.11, 9.86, 11.1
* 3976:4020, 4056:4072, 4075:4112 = -0.10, 10.9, 10.9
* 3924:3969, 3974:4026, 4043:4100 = -0.08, 9.06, 11.5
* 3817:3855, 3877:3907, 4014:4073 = -0.07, 8.46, 11.8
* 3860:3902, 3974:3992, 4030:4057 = 0.08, 10.1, 11.7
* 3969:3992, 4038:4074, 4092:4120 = -0.15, 9.82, 10.5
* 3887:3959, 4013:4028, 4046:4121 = -0.11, 9.73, 11.3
